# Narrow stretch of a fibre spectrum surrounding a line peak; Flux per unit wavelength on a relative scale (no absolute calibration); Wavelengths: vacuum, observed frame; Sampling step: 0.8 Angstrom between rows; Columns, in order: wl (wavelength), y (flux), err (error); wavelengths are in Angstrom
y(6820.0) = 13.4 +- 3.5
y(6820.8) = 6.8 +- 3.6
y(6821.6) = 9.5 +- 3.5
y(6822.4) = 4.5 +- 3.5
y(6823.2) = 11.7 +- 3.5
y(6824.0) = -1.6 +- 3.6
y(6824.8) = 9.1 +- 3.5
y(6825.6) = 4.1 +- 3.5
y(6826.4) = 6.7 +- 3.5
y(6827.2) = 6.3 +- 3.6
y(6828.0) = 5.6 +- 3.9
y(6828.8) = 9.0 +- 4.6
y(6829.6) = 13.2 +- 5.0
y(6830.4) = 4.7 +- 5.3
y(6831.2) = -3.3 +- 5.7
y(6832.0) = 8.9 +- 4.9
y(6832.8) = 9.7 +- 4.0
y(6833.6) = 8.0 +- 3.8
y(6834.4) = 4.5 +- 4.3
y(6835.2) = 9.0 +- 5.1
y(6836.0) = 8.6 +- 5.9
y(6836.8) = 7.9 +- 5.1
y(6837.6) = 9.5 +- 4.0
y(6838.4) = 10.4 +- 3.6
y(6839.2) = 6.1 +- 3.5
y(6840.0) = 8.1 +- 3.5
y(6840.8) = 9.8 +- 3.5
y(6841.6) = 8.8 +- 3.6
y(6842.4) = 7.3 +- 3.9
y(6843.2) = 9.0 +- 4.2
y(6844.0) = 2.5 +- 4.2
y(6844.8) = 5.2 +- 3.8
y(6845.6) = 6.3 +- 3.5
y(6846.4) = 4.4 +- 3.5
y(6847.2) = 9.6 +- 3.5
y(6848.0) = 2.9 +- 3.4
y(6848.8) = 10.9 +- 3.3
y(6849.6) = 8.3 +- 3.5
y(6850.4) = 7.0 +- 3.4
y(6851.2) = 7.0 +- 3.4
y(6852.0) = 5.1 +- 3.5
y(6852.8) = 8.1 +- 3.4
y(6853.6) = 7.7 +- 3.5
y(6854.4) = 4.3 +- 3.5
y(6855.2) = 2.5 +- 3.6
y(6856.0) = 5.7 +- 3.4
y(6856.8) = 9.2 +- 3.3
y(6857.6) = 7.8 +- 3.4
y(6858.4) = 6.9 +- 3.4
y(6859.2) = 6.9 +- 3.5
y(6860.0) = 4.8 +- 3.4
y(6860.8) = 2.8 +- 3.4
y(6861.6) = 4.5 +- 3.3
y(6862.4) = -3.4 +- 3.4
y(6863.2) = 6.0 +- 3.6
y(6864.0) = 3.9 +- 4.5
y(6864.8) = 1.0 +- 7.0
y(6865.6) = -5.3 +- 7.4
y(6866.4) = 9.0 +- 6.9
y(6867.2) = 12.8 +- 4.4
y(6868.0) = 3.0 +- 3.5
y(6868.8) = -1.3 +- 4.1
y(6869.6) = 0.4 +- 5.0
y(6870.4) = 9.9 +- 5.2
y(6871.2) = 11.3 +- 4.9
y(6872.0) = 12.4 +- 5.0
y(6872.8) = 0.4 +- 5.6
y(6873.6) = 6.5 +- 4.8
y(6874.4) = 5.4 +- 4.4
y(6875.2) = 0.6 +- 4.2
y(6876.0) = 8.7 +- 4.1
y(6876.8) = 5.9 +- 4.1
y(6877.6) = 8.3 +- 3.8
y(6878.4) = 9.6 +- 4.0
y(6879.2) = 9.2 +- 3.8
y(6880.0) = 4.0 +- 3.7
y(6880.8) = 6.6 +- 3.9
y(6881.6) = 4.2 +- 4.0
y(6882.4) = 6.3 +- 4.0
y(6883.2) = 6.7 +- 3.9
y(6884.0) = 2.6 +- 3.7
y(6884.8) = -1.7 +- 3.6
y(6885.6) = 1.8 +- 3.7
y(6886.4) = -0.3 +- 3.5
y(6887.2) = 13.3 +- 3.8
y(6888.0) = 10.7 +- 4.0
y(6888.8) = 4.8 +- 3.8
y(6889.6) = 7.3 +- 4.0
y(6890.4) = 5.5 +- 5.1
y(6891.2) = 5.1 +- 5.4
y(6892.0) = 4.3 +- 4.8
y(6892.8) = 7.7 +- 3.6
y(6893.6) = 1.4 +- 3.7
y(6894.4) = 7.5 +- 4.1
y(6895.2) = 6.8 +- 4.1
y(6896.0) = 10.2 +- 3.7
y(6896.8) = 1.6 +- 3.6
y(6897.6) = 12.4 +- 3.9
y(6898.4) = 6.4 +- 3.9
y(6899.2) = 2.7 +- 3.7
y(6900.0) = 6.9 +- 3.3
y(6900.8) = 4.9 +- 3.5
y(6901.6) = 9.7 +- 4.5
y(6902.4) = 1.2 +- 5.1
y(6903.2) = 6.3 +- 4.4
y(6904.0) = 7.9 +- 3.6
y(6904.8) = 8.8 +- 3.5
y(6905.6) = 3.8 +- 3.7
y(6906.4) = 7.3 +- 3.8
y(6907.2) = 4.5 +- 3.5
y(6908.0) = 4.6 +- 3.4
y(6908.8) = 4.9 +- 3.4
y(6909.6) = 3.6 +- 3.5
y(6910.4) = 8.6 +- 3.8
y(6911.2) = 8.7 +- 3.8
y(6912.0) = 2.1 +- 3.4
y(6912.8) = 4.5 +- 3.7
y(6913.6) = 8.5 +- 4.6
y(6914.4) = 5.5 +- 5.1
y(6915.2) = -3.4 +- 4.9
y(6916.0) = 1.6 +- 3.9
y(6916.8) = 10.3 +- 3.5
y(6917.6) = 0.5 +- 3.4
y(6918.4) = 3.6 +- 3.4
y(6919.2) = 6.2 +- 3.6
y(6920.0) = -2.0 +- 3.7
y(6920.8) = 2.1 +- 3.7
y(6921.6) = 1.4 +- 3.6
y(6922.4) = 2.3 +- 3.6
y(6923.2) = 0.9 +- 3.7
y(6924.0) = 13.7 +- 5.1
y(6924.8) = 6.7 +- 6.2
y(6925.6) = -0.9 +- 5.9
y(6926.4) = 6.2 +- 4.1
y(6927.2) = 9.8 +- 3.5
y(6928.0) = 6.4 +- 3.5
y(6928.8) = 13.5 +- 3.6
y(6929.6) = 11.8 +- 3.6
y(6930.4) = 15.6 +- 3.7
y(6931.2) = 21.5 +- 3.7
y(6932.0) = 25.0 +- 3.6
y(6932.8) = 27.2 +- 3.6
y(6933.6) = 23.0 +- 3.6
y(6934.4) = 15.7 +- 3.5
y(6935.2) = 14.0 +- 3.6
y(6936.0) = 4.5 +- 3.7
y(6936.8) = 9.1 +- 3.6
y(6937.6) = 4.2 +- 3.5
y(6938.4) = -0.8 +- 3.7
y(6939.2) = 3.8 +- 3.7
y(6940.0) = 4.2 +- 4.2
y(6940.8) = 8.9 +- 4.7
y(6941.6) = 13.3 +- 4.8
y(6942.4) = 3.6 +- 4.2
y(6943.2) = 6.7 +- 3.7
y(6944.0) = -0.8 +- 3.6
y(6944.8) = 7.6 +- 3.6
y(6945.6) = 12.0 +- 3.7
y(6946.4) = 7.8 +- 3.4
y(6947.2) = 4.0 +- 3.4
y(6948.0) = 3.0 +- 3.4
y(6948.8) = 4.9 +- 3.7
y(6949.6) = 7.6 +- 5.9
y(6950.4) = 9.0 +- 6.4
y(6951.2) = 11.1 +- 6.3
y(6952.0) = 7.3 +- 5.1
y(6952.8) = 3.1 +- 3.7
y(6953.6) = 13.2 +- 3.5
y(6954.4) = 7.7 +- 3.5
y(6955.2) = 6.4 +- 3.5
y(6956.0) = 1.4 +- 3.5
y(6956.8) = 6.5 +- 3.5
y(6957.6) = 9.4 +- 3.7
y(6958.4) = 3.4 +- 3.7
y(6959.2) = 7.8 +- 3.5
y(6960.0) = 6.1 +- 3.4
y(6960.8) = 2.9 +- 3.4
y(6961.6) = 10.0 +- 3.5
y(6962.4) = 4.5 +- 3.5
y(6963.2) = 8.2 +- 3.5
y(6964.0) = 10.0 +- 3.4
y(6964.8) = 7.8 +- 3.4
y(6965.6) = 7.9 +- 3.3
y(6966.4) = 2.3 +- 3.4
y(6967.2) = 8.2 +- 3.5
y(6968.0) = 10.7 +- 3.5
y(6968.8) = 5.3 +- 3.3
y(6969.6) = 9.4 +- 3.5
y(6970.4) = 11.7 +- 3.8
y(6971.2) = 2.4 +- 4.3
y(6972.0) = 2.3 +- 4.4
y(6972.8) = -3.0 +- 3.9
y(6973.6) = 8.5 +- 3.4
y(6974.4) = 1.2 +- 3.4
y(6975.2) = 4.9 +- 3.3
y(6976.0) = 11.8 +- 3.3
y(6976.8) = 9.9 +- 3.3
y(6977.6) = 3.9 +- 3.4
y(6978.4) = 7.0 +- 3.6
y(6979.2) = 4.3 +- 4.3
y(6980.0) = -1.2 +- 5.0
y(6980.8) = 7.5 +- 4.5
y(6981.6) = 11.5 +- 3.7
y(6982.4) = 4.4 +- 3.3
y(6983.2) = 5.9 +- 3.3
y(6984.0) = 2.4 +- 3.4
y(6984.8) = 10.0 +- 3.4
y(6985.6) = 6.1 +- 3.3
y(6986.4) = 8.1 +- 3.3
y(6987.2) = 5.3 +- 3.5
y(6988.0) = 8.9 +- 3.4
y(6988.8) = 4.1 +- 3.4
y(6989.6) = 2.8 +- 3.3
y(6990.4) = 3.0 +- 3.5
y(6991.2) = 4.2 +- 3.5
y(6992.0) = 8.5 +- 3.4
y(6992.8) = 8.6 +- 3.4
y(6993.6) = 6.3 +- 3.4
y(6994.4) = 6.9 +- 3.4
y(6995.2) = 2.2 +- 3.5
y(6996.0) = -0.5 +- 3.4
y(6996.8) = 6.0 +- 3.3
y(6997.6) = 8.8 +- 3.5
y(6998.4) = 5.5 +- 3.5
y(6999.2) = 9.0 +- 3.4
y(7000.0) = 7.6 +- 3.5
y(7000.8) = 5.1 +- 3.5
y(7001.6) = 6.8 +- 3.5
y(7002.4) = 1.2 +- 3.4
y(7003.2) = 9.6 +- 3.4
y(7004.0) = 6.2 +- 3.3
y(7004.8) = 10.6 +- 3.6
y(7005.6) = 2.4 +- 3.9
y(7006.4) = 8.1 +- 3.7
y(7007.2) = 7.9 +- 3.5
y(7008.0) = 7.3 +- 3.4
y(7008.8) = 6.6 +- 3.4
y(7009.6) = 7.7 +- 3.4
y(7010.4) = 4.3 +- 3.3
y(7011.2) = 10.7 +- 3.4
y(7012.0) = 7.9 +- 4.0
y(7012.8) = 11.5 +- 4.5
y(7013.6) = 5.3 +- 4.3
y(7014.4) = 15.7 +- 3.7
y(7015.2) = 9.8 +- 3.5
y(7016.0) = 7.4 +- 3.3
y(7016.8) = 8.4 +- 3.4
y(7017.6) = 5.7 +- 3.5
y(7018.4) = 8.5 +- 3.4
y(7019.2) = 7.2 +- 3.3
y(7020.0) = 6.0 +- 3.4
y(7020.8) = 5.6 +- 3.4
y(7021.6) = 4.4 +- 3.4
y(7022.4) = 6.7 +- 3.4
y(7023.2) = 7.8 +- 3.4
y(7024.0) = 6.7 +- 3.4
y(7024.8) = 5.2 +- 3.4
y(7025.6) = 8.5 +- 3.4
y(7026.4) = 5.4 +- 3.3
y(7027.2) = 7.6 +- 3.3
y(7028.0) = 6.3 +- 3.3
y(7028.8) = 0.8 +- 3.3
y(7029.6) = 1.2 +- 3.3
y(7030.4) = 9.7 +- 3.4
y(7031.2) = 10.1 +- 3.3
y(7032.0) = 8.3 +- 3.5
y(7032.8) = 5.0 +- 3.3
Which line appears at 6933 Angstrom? H-beta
